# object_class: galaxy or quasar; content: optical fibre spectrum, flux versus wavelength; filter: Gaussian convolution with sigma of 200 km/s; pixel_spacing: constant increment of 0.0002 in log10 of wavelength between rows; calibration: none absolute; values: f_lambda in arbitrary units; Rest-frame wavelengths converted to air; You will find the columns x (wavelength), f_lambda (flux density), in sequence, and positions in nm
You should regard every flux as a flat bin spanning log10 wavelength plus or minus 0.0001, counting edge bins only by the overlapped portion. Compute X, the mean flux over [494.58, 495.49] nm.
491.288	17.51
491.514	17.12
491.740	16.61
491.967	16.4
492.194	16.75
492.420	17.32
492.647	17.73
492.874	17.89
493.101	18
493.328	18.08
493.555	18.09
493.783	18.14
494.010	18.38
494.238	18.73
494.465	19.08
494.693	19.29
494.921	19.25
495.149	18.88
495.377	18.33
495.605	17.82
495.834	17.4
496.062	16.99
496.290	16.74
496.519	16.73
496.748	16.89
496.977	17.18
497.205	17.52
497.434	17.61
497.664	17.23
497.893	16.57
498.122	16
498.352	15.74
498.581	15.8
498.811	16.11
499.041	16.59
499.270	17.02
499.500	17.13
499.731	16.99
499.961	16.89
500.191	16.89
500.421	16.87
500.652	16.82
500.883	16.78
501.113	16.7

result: 18.9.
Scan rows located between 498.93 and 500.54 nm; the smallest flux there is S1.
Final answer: 16.59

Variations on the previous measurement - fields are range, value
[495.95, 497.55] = 16.73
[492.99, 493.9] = 18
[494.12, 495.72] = 17.82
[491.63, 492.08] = 16.4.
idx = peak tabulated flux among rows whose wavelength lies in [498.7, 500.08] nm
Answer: 17.13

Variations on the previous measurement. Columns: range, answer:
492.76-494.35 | 18.73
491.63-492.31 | 16.75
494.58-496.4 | 19.29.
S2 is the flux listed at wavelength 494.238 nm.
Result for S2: 18.73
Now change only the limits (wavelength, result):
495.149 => 18.88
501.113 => 16.7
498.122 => 16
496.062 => 16.99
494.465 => 19.08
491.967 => 16.4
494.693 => 19.29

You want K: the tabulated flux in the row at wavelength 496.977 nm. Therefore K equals 17.18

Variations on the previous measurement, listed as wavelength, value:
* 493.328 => 18.08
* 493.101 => 18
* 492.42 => 17.32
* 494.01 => 18.38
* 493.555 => 18.09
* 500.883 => 16.78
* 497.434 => 17.61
